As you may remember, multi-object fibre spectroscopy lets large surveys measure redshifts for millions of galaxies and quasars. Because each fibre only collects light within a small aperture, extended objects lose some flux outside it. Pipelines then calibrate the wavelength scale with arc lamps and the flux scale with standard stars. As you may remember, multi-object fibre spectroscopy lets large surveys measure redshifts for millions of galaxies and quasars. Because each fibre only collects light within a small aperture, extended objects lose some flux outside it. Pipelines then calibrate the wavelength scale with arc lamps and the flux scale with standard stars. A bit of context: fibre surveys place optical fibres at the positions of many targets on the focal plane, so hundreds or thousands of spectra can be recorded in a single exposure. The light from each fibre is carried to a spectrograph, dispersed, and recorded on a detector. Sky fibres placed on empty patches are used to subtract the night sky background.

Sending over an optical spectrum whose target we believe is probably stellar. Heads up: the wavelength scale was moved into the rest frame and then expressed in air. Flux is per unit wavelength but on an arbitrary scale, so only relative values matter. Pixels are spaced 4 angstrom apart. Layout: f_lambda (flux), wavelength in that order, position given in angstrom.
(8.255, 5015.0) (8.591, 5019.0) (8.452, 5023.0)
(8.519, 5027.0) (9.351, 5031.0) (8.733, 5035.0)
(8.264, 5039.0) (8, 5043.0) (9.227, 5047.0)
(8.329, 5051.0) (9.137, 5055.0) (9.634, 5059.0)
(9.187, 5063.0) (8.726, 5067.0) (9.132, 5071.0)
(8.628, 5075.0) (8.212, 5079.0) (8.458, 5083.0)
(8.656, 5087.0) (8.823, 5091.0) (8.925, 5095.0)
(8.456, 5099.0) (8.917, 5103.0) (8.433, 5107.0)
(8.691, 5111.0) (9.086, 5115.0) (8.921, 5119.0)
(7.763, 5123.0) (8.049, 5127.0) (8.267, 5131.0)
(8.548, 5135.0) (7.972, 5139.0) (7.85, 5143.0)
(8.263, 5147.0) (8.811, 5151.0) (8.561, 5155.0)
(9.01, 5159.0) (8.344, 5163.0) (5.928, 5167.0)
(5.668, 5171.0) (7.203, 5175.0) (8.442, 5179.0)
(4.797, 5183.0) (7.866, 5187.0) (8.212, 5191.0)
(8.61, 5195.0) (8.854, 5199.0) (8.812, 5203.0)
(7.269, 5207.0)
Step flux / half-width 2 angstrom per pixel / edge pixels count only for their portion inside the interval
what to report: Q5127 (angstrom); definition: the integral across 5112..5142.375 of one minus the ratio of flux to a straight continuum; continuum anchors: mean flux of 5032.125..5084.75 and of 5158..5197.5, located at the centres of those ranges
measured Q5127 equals -1.49 angstrom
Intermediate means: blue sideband 8.76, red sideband 7.39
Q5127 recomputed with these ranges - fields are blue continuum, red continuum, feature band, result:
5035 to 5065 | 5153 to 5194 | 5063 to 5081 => -0.3 angstrom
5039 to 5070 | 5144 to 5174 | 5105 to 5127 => -0.8 angstrom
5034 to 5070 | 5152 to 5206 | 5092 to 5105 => -0.5 angstrom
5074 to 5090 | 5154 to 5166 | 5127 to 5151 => 0.6 angstrom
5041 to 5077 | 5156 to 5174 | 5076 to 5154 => -4.2 angstrom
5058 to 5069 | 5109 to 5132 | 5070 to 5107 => 0.8 angstrom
